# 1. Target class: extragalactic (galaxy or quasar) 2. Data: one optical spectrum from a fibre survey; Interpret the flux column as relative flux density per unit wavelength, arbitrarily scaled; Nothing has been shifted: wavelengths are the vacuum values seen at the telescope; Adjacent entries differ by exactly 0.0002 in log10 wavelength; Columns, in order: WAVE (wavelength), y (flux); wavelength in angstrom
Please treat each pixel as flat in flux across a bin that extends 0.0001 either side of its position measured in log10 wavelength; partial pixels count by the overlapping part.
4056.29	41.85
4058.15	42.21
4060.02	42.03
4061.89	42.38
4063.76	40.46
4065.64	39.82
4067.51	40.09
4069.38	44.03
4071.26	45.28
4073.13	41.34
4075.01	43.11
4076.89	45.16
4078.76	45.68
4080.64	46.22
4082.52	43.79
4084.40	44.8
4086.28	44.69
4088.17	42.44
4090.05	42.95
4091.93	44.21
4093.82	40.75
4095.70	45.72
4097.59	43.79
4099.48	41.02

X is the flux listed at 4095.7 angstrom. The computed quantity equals 45.72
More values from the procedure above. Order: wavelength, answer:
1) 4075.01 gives 43.11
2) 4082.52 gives 43.79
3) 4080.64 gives 46.22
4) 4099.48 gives 41.02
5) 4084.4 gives 44.8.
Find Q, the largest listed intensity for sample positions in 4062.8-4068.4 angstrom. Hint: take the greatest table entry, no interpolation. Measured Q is 40.46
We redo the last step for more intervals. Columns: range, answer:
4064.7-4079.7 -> 45.68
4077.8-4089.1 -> 46.22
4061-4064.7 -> 42.38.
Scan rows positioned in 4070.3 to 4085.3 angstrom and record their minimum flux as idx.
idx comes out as 41.34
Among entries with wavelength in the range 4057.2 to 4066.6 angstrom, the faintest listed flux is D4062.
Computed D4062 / 39.82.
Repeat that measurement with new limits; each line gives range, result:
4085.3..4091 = 42.44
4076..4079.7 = 45.16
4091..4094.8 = 40.75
